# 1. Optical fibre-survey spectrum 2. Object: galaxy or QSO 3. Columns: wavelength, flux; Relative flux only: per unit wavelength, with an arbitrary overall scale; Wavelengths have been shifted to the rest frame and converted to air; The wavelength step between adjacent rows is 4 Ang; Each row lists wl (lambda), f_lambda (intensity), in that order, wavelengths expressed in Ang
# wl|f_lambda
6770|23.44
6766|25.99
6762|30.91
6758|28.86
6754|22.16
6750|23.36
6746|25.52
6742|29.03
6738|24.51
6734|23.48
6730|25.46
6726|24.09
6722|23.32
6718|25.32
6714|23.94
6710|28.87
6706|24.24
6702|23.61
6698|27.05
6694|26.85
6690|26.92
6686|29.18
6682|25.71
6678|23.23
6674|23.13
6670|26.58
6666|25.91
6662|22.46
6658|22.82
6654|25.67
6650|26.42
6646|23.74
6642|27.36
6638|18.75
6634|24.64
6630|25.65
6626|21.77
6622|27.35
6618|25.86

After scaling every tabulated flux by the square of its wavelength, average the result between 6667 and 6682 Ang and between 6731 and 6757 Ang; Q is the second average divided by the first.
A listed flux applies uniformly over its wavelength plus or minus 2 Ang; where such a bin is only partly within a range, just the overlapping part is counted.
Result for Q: 1.0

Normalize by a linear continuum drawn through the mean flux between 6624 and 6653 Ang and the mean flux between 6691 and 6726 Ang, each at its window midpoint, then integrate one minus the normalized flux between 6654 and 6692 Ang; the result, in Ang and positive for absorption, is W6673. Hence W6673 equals -0.62 Ang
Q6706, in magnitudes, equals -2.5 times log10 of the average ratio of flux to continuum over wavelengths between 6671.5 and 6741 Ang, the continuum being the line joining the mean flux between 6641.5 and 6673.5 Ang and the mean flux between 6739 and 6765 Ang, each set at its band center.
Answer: 0.019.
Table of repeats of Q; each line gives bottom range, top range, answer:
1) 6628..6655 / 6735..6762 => 1.09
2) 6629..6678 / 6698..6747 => 1.06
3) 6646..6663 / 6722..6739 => 1.02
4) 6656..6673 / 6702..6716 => 1.06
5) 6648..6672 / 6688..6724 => 1.04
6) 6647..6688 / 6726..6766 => 1.05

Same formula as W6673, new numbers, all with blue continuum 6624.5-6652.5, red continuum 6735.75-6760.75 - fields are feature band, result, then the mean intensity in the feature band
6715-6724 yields 0.4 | 24.3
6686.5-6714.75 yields -1.3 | 26.2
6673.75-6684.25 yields 0.2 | 24.3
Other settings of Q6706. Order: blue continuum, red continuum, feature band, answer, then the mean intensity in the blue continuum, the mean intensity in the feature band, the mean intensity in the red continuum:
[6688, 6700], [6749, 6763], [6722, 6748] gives 0.05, 26.9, 25.2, 26.2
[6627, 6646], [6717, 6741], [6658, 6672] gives -0.02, 23.9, 24.7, 24.5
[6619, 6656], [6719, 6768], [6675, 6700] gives -0.05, 24.6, 26.4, 25.6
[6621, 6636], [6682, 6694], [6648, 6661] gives 0.05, 24.7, 24.8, 27.5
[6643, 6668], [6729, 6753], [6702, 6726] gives 0.00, 24.6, 24.9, 25.1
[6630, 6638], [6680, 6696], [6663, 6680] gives 0.06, 23.4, 24.6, 27.2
